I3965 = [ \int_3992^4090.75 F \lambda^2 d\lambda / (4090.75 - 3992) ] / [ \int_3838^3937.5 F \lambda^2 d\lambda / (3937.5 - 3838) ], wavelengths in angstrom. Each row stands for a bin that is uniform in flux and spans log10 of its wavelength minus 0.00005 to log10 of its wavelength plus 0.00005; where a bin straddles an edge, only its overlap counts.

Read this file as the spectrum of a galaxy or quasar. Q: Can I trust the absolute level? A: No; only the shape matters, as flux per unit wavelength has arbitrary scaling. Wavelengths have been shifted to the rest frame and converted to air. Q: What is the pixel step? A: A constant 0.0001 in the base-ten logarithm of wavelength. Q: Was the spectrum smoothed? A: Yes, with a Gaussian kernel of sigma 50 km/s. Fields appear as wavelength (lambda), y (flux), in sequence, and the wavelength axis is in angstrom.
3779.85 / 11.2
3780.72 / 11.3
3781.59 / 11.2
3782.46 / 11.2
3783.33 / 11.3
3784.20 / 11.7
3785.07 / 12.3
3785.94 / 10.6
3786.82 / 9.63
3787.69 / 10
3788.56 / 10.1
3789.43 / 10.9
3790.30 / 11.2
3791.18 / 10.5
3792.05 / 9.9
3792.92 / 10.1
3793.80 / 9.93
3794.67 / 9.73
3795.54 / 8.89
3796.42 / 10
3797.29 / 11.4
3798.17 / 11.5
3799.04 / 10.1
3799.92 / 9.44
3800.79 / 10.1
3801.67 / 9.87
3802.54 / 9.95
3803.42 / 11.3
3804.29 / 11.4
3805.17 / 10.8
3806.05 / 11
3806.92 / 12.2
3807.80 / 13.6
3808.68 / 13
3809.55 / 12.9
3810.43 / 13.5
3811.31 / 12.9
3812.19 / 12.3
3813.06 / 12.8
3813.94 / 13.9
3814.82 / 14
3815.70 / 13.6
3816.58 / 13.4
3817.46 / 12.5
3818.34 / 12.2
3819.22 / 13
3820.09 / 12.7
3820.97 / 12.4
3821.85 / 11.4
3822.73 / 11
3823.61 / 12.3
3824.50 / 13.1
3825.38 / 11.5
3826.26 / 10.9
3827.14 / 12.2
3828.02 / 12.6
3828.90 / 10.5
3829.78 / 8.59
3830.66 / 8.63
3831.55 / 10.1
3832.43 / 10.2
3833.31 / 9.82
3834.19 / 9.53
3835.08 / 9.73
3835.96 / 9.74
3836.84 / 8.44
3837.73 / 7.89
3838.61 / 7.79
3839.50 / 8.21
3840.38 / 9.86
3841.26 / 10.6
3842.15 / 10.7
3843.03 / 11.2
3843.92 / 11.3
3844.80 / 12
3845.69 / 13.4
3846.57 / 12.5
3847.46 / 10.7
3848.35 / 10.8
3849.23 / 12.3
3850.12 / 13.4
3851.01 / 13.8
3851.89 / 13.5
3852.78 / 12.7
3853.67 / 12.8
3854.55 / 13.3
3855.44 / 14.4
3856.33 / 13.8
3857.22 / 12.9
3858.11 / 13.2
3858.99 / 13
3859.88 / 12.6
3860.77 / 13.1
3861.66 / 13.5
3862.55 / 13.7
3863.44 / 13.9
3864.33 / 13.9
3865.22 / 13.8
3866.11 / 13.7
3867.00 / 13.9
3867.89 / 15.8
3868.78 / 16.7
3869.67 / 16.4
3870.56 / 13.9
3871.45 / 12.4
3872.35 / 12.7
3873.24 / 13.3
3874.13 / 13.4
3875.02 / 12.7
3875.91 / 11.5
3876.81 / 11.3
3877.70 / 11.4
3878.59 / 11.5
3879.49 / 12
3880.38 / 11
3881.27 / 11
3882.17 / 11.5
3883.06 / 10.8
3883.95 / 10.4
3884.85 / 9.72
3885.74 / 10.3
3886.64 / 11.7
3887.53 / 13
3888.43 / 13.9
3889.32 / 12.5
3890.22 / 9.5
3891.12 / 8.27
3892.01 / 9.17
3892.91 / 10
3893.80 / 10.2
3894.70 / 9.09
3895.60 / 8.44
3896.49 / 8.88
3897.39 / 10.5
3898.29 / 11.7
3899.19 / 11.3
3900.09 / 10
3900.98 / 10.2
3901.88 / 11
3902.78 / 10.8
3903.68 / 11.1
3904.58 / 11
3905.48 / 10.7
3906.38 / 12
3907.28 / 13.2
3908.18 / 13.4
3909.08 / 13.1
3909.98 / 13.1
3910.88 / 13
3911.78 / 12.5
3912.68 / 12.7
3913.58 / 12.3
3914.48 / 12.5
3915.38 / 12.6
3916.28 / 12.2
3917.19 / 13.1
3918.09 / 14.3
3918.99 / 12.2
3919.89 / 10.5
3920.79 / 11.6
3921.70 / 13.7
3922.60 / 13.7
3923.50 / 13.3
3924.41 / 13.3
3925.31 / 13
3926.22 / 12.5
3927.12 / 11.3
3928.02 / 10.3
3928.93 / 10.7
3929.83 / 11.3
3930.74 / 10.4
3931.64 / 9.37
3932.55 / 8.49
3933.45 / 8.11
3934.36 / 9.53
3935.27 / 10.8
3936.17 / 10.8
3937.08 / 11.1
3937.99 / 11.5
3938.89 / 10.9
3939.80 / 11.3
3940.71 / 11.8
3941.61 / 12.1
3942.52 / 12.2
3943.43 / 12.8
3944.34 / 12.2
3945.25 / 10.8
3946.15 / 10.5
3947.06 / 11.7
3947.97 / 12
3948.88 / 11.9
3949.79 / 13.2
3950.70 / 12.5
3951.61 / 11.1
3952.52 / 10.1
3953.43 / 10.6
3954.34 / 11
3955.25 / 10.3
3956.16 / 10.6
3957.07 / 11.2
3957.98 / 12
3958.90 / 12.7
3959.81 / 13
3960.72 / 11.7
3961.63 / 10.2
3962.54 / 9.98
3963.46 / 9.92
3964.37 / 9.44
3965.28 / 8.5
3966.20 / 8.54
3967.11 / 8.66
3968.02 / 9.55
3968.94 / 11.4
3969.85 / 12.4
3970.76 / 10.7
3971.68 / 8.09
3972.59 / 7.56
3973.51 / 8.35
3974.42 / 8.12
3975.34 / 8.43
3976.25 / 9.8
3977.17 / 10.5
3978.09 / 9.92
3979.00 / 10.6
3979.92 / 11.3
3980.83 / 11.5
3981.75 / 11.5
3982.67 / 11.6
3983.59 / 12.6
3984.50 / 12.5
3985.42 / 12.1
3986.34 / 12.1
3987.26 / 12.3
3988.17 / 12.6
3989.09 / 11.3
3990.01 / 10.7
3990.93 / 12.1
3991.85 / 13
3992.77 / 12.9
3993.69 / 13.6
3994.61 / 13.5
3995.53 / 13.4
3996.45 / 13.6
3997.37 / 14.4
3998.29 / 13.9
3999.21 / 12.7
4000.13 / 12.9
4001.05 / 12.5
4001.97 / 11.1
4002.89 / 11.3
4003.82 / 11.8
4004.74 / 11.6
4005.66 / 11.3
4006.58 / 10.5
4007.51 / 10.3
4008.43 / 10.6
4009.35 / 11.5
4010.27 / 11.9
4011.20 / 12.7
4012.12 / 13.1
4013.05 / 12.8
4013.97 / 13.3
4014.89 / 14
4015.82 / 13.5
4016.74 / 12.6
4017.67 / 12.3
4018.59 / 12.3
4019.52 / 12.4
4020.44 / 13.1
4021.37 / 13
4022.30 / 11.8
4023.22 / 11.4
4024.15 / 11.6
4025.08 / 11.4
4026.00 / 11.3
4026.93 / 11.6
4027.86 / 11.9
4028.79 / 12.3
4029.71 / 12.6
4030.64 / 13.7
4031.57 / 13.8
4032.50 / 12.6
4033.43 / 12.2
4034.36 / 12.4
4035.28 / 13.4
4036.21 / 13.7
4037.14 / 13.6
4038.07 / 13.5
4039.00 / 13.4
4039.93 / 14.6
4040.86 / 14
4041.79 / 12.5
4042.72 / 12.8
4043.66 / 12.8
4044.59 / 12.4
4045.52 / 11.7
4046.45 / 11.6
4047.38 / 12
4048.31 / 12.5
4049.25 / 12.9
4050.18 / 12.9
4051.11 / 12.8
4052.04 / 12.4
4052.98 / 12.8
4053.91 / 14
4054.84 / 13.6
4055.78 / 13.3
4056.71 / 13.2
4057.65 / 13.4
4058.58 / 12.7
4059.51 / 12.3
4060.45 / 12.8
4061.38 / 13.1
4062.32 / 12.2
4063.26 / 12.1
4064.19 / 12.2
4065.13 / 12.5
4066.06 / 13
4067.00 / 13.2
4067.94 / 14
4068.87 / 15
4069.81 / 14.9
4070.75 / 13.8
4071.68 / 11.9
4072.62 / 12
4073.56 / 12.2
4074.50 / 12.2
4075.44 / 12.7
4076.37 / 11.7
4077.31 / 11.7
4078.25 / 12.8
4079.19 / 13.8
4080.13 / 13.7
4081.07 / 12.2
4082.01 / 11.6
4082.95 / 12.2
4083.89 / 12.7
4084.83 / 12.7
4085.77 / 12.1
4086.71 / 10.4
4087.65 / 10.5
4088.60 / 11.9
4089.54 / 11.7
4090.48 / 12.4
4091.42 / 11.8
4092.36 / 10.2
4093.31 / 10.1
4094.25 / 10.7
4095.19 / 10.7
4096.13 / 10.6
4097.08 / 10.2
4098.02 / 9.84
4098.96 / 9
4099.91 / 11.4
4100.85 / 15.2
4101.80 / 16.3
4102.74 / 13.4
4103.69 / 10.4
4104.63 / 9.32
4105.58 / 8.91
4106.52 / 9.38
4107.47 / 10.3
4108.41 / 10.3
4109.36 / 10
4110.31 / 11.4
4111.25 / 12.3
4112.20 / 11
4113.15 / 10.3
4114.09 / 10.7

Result 1.15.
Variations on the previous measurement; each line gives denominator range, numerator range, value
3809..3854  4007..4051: 1.21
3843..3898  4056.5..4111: 1.09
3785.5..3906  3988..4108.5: 1.18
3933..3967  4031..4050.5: 1.23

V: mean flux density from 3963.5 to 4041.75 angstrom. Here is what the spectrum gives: 11.8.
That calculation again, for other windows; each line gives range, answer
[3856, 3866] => 13.4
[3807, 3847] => 11.4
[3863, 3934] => 11.8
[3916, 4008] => 11.3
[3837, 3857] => 11.6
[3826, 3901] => 11.6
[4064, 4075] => 13.1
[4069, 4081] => 12.8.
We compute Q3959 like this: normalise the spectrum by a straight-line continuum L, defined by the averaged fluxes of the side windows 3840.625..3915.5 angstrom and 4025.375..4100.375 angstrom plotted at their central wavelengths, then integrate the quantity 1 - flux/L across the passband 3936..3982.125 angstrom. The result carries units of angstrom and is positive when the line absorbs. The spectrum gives 5.6 angstrom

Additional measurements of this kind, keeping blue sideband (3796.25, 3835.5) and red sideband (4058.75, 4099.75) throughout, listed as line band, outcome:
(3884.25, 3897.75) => 1.6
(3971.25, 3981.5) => 2.0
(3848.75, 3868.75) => -3.3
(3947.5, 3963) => 0.5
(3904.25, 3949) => 0.0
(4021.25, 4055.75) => -2.0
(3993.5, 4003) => -0.9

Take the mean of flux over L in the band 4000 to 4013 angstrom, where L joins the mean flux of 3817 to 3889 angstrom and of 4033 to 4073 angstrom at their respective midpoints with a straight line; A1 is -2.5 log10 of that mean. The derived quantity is 0.10 mag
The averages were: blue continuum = 12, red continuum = 13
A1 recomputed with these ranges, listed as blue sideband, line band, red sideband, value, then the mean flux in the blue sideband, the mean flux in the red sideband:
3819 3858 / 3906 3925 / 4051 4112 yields -0.11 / 11.3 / 12.1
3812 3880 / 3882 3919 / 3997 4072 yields 0.09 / 12.2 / 12.7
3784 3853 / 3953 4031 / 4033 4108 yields 0.04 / 11.2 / 12.3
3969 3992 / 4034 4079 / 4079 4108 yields -0.15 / 10.9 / 11.4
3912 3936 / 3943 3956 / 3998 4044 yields 0.04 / 11.7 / 12.5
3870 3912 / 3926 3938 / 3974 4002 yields 0.12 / 11.4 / 11.9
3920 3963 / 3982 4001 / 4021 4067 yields -0.06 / 11.4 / 12.7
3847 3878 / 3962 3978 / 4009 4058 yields 0.34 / 13.3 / 12.7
